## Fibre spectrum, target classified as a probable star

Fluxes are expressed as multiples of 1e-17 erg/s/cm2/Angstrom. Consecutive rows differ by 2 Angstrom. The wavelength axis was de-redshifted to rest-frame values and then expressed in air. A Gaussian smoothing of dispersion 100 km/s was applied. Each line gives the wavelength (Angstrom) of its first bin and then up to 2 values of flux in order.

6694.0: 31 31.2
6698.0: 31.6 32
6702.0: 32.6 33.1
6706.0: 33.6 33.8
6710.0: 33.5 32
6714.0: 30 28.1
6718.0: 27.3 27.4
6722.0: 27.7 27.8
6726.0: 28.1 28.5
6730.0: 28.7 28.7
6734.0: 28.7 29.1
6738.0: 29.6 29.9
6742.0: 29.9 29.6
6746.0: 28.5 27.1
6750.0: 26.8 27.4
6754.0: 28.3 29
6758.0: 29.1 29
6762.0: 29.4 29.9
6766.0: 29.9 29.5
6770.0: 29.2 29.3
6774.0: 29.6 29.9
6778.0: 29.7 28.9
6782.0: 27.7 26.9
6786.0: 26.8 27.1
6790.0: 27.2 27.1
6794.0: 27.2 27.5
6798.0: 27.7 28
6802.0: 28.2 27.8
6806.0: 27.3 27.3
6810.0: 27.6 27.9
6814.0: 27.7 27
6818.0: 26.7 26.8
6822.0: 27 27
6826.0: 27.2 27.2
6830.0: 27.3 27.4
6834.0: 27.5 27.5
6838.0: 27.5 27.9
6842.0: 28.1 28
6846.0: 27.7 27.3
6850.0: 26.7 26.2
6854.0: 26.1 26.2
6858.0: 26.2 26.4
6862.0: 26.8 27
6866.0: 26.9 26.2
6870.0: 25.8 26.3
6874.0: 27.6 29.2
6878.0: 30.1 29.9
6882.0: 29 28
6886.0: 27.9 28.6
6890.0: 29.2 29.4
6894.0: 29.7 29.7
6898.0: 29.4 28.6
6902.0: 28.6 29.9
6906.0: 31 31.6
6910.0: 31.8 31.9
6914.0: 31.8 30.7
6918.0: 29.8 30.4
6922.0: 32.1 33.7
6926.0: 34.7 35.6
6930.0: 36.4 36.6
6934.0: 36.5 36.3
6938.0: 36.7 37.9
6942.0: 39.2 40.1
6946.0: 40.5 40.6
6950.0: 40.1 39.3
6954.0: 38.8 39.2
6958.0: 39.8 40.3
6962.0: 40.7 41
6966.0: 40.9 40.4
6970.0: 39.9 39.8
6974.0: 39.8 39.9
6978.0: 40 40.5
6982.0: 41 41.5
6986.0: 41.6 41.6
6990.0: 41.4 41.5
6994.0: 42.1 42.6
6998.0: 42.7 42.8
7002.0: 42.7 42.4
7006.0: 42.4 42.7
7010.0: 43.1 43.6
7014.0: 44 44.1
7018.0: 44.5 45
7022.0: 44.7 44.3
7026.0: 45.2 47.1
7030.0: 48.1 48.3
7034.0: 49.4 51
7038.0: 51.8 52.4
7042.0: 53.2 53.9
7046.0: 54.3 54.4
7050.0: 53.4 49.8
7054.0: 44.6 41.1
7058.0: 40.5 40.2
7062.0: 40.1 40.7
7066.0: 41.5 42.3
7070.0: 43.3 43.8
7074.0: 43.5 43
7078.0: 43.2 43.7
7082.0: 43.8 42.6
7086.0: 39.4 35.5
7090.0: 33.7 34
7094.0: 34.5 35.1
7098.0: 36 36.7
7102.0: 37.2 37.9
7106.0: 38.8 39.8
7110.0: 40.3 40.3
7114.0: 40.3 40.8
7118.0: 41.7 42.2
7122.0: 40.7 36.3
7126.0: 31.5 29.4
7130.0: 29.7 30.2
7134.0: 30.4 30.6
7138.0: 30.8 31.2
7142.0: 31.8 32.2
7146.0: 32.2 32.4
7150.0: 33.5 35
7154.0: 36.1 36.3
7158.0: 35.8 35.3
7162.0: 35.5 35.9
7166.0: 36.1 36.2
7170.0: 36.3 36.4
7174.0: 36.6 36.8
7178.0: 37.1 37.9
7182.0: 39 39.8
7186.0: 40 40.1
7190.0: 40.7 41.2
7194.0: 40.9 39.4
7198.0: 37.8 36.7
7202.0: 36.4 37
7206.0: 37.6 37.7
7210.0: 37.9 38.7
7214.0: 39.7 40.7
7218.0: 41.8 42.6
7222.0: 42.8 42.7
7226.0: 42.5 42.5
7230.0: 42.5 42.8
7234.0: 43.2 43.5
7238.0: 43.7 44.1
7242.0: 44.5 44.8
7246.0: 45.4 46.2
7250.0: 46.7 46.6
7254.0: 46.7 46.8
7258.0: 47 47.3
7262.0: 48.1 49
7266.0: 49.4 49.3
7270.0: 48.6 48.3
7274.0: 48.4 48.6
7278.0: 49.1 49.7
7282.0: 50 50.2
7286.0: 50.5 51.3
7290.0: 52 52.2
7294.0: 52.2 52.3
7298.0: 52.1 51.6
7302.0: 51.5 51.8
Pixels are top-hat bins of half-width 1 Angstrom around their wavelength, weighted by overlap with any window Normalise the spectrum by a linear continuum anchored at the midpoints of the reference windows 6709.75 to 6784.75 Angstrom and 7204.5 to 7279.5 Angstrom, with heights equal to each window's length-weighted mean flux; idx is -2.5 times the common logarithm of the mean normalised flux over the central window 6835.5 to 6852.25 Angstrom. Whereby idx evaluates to 0.16 mag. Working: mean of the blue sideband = 28.9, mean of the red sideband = 44.5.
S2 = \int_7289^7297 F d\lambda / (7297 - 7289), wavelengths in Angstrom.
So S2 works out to 52.2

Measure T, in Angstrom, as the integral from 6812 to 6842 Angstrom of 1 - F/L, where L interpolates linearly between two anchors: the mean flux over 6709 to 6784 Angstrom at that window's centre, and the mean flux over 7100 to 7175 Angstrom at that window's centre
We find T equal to 3.0 Angstrom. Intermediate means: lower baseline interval 29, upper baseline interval 35.5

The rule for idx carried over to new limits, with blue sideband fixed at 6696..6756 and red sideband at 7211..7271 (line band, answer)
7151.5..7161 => 0.18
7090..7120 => 0.07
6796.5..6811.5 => 0.15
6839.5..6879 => 0.23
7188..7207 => 0.12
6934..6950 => -0.08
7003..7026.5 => -0.15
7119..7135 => 0.22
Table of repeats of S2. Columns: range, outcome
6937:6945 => 38.5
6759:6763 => 29.2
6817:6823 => 26.8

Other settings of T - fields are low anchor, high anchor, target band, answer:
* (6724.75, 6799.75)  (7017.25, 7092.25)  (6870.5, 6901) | 5.8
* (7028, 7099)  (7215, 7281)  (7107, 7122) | 1.3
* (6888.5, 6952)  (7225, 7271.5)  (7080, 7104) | 1.5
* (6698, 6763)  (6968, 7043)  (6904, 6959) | 6.3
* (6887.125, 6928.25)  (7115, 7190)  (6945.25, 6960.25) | -3.9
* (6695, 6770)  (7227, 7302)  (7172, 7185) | 2.1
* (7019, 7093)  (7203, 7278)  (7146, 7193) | 8.1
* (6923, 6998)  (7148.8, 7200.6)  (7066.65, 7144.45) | 1.3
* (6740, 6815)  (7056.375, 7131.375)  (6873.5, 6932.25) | 3.4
